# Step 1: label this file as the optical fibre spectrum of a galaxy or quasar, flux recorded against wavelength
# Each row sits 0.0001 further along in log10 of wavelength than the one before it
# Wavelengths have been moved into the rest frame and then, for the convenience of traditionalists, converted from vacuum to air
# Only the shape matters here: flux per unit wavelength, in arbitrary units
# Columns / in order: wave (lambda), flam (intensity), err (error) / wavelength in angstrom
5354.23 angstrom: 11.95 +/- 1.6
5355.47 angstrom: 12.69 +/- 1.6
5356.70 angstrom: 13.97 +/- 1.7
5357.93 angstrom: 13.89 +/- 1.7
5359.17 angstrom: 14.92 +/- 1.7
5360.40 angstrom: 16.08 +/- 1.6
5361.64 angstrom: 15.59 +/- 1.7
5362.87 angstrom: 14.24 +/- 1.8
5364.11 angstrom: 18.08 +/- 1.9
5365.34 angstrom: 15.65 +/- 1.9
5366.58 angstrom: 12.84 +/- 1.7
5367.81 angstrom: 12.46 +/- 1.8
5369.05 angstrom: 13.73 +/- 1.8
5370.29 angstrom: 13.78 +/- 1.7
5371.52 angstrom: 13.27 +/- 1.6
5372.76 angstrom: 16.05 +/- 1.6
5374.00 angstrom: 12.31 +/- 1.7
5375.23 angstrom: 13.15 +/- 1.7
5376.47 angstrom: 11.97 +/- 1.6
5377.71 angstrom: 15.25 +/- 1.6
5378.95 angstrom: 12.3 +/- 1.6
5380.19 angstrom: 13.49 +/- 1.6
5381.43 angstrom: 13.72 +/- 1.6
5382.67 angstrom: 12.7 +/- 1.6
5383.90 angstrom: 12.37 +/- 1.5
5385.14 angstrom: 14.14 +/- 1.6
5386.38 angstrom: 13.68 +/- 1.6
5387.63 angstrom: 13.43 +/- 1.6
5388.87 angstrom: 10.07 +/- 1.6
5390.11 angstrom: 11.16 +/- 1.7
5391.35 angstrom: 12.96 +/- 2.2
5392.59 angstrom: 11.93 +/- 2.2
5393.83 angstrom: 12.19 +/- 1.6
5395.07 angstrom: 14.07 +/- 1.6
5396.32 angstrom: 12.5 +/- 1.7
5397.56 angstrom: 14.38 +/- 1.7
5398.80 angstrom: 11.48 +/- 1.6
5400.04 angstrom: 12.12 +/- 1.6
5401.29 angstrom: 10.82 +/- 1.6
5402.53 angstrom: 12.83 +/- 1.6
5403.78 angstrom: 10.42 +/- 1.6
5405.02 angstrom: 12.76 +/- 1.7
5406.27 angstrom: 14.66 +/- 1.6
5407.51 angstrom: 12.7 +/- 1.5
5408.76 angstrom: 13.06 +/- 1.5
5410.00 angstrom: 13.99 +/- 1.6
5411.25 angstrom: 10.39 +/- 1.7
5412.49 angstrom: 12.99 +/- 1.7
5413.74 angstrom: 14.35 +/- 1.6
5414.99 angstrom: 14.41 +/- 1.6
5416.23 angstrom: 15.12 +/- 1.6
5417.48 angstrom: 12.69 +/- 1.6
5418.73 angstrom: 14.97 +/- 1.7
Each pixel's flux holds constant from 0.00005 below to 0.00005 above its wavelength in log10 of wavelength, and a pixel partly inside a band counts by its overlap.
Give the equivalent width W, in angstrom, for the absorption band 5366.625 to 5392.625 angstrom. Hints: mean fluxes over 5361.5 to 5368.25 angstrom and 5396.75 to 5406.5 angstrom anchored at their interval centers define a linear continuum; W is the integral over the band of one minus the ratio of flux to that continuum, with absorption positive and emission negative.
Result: 1.4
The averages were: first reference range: 14.8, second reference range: 12.3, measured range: 13.1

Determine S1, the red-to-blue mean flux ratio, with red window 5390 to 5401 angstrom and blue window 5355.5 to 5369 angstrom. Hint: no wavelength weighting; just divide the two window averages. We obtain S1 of 0.9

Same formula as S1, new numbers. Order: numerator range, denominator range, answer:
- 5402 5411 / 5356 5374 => 0.88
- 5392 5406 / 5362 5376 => 0.87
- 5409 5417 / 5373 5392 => 1.05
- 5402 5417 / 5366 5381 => 0.98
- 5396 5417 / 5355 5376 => 0.90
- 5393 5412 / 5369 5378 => 0.92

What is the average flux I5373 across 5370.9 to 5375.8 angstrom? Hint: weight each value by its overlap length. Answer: 13.7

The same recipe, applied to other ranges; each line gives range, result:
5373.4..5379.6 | 13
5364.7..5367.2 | 14.3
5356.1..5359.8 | 14.3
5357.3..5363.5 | 14.9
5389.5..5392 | 12.1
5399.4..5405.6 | 11.8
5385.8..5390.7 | 12.1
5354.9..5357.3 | 13.4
